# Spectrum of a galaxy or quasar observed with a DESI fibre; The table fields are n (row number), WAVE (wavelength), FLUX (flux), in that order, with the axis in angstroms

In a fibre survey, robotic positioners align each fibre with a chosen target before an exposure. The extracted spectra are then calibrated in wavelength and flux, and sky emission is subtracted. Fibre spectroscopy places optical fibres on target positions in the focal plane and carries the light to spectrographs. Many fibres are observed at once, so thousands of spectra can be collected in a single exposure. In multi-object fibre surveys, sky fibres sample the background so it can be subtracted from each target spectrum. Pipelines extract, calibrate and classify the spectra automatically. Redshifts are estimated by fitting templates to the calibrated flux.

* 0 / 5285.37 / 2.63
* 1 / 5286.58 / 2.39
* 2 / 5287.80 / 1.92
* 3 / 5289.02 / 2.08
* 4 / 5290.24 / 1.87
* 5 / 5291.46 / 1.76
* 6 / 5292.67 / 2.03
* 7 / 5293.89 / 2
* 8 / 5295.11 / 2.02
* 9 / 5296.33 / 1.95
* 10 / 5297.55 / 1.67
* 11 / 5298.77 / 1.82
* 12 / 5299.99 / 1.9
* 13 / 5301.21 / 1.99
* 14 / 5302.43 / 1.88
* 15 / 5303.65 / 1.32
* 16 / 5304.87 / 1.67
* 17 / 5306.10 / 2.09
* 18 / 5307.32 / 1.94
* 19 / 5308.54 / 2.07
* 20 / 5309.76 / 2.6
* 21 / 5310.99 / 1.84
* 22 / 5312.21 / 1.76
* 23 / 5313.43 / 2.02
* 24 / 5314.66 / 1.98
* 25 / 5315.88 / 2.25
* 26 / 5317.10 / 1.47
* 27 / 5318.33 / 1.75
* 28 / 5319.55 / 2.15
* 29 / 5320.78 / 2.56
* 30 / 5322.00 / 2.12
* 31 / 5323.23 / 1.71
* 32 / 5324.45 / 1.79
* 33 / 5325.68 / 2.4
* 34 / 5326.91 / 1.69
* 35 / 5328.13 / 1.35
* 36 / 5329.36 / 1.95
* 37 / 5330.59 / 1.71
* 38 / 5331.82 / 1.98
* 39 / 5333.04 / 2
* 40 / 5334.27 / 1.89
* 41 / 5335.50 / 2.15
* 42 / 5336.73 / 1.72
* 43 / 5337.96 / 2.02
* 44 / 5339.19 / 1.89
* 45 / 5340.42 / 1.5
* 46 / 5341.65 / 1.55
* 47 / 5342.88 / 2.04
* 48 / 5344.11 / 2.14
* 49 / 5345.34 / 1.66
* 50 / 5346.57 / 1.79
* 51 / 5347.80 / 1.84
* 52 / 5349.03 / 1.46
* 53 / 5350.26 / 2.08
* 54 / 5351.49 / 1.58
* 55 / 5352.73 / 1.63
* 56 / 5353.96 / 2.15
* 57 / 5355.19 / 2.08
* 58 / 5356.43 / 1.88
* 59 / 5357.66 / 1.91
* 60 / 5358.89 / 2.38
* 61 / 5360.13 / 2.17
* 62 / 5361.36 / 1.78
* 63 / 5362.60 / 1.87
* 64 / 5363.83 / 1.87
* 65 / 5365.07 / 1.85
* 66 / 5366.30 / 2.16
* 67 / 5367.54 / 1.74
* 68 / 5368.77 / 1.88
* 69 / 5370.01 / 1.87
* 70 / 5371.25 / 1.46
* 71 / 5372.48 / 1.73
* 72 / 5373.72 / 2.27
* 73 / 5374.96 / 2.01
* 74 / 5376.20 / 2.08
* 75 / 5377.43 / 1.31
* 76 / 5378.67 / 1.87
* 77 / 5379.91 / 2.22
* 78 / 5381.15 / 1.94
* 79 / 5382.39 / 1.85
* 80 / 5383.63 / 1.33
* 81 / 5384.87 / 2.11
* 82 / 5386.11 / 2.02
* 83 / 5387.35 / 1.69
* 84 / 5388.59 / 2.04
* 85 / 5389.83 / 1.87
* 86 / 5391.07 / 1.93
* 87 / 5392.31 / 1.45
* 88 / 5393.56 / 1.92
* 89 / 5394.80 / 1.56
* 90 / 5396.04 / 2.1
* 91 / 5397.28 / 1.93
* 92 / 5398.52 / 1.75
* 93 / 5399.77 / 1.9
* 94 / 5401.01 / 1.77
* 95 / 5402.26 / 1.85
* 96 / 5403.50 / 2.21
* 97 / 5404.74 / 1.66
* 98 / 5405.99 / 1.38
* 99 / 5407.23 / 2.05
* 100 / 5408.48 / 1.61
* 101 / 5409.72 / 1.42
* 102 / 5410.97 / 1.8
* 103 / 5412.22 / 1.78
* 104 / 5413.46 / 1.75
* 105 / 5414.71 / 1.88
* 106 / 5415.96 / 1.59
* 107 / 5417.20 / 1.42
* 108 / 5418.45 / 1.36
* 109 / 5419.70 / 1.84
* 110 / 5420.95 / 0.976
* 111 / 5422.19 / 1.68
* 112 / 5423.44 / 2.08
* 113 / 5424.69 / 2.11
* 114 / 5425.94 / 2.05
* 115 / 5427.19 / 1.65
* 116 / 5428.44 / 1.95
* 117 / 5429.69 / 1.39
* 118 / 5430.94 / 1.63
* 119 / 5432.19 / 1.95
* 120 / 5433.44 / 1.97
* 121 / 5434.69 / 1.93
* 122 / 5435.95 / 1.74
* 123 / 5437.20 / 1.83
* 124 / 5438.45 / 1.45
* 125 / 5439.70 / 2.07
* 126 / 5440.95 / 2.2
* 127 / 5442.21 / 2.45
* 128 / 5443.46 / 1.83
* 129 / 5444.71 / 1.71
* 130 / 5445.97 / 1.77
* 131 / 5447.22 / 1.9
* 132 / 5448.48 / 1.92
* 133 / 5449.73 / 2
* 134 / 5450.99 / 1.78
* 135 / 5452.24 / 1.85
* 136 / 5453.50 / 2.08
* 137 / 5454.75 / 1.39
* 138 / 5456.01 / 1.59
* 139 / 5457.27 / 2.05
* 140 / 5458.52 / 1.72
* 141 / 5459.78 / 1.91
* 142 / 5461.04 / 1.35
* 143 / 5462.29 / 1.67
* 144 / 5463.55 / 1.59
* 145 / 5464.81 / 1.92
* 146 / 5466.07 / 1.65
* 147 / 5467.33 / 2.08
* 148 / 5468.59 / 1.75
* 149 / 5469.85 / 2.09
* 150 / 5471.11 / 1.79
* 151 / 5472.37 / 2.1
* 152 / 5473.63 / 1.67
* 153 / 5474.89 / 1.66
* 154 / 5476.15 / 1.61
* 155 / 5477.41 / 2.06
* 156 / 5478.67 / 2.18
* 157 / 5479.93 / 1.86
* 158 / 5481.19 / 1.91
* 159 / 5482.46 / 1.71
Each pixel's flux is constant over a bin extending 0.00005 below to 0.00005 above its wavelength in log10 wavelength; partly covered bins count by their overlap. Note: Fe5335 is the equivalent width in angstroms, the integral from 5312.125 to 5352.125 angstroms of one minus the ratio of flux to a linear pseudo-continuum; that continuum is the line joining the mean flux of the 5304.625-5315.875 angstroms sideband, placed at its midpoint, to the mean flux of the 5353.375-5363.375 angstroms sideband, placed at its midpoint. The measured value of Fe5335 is 2.8 angstroms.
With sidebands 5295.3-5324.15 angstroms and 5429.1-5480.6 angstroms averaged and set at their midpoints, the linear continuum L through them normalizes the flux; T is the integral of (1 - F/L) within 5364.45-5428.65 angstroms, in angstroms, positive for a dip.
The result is 2.5 angstroms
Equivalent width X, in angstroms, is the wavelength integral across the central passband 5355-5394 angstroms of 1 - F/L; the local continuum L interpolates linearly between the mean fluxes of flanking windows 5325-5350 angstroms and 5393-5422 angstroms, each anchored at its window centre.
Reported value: -2.5 angstroms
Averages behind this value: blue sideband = 1.84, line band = 1.89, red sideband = 1.72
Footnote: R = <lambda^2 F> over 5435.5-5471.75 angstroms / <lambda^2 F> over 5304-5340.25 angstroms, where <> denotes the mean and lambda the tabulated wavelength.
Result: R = 0.99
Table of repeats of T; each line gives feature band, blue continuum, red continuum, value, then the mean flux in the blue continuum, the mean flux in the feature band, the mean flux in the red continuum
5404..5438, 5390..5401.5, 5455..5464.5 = 0.84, 1.82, 1.72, 1.69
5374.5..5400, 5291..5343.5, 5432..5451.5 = 0.75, 1.91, 1.85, 1.91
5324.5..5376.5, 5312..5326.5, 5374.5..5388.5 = 1.26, 2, 1.88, 1.86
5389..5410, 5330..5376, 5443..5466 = 0.47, 1.89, 1.79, 1.78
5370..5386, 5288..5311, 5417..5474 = 0.04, 1.92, 1.85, 1.81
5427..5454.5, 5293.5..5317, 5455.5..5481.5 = -0.38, 1.92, 1.86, 1.82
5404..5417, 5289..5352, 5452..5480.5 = 1.08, 1.89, 1.69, 1.81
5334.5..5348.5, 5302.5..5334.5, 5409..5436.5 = 0.27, 1.92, 1.84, 1.72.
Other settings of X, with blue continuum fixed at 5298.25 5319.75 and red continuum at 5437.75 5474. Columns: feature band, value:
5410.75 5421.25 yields 1.4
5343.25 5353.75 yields 0.6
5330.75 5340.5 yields 0.0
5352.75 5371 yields -0.6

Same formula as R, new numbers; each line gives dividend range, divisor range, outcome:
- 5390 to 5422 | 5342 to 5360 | 0.92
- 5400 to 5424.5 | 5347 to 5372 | 0.92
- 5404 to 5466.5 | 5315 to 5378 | 0.97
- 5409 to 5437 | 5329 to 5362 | 0.94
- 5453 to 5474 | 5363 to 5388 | 0.99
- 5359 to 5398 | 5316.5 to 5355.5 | 1.02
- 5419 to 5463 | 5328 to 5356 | 1.02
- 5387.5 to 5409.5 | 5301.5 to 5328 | 0.96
